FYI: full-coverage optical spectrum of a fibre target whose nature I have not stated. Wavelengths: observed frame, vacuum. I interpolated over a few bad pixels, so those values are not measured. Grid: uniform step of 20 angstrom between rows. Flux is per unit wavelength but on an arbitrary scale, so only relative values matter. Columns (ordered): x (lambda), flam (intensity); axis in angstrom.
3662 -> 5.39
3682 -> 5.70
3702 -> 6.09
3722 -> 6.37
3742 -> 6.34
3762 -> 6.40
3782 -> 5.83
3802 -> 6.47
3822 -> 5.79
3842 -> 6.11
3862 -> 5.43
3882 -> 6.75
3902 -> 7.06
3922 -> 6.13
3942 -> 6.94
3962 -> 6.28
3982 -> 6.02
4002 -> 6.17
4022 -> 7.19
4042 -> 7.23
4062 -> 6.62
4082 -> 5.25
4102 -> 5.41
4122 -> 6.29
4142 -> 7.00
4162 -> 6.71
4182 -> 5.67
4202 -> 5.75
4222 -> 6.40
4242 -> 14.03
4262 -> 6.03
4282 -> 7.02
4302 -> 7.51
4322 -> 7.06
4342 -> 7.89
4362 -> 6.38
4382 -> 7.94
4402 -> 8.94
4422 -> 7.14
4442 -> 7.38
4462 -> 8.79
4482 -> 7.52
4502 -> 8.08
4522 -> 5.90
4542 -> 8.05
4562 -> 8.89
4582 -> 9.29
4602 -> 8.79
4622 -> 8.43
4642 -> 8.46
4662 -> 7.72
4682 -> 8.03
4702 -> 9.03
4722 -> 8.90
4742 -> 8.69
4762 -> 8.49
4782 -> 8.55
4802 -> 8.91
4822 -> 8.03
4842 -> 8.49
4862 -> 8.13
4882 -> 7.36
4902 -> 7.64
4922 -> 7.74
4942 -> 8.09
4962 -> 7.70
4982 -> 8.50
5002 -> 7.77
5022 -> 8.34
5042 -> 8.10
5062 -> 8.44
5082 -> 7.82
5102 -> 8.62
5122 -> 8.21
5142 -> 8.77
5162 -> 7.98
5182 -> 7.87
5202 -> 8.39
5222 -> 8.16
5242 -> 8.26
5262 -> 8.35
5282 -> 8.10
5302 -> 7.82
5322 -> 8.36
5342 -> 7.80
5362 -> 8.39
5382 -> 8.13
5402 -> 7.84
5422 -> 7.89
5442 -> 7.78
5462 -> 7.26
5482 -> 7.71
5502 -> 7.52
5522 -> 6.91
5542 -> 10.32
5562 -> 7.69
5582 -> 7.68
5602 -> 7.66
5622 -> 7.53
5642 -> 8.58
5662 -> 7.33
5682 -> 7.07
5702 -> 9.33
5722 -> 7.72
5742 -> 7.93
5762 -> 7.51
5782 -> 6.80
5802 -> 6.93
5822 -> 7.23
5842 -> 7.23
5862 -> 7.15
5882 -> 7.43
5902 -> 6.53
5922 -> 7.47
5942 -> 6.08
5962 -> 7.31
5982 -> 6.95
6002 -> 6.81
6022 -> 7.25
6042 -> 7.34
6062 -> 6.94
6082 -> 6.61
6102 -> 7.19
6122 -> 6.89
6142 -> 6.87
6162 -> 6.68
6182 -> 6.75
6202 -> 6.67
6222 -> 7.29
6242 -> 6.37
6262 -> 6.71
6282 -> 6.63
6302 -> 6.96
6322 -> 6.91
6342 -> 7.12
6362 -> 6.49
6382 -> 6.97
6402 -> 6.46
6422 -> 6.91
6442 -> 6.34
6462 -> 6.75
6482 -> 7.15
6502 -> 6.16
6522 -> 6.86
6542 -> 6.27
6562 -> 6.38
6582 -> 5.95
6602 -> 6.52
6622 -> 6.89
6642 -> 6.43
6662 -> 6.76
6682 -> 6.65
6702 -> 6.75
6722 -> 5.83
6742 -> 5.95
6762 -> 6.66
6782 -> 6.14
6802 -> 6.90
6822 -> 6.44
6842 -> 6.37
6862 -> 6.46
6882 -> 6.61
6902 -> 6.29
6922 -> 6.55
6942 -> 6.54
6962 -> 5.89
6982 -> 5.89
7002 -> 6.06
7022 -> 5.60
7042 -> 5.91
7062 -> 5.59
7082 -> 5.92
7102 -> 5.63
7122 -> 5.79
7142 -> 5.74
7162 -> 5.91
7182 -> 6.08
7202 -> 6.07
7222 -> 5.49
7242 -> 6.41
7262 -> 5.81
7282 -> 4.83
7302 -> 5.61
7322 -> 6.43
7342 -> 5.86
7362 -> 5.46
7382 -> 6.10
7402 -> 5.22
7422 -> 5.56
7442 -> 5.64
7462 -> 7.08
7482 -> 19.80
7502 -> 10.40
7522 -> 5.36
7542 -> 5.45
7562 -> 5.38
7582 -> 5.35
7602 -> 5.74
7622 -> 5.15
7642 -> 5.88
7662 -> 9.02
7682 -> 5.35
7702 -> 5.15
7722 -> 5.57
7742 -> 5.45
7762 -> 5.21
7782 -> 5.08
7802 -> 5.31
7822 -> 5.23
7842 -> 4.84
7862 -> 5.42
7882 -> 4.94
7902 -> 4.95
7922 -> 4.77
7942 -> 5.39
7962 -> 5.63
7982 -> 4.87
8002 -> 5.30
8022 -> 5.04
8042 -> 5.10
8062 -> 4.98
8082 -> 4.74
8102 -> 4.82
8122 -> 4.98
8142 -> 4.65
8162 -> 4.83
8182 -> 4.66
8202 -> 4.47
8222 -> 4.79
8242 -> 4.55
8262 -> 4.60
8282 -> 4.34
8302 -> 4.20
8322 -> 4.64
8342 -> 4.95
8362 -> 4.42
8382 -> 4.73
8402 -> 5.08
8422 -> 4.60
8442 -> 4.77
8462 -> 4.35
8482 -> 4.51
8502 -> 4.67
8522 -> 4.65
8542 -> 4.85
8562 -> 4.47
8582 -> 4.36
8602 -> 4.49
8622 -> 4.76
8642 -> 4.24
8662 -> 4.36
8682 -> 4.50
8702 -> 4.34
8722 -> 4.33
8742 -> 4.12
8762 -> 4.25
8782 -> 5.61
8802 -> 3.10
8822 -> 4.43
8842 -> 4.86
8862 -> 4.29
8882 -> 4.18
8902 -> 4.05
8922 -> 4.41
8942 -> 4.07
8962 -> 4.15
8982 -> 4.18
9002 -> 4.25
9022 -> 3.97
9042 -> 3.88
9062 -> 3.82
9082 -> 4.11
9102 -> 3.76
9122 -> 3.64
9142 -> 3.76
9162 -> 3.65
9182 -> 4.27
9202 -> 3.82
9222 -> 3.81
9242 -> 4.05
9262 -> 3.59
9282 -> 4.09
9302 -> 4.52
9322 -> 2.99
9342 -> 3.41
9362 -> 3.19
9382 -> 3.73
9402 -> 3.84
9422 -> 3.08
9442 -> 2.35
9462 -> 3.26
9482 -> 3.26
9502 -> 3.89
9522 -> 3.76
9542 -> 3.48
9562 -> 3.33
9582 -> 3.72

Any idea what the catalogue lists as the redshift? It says 0.139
